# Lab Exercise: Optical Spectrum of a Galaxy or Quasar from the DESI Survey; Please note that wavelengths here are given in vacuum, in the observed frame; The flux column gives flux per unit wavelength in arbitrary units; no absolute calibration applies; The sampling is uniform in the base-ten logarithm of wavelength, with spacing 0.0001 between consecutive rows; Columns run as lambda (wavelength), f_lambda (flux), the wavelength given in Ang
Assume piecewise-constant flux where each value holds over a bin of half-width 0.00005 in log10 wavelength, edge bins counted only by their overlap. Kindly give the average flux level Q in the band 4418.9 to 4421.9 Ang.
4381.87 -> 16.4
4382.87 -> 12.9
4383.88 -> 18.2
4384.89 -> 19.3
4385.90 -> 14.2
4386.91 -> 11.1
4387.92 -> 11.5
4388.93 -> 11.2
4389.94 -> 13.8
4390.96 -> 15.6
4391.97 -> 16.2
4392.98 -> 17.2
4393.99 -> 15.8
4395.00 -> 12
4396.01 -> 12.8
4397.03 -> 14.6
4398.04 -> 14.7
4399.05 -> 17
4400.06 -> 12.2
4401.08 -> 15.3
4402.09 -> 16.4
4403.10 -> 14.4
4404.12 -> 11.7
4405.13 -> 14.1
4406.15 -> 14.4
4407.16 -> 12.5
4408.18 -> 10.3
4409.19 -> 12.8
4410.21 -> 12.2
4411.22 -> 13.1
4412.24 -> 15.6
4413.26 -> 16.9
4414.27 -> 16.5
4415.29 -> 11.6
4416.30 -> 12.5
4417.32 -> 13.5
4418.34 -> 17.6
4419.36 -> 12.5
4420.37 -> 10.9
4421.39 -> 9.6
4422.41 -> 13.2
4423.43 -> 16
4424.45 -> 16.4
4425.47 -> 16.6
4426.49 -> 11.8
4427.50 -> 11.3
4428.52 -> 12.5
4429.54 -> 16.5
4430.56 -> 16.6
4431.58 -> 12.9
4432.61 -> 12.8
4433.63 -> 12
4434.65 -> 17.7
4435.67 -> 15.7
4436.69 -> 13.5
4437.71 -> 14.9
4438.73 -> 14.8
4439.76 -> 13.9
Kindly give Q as 11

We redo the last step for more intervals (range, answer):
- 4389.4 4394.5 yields 15.7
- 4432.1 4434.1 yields 12.4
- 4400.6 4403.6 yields 15.4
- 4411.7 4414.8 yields 16.2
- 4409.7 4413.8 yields 14.5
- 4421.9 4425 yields 15.2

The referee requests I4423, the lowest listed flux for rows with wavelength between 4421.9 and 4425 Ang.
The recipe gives 13.2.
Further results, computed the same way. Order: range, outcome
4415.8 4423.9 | 9.6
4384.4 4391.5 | 11.1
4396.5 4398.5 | 14.6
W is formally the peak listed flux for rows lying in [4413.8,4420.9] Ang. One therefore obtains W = 17.6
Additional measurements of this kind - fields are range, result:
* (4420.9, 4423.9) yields 16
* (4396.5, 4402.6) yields 17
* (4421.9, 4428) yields 16.6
